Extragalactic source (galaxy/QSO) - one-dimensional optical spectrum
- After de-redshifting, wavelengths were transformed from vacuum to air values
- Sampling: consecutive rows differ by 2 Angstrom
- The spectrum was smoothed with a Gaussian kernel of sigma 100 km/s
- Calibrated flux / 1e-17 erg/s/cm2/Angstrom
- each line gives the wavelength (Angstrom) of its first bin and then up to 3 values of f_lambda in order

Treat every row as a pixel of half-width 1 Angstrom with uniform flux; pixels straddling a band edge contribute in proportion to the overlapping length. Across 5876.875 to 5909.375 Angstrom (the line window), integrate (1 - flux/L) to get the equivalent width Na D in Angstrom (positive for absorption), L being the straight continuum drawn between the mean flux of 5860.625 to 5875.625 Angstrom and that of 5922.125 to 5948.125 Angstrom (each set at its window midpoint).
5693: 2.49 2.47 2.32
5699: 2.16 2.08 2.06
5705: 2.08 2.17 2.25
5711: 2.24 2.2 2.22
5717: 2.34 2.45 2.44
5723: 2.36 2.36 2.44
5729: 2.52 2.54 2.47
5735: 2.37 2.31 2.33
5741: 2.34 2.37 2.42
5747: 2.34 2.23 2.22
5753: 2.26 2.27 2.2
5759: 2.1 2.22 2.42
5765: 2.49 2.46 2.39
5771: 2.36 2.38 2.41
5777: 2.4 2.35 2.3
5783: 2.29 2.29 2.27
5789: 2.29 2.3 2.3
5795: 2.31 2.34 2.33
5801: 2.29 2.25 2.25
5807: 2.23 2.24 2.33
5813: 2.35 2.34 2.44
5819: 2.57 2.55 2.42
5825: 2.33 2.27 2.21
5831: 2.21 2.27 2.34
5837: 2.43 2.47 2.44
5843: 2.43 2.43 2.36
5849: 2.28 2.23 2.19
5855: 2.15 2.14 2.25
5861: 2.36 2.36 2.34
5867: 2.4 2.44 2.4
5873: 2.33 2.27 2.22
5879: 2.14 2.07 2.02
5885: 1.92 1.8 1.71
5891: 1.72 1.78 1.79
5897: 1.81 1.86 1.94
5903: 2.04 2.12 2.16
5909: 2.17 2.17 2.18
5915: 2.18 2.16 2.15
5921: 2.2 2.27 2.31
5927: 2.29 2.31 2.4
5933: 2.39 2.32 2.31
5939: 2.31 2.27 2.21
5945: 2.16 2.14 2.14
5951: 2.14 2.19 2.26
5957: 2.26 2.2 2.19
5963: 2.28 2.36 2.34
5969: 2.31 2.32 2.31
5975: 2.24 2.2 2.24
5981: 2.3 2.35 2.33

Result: 5.41 Angstrom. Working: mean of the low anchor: 2.36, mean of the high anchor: 2.28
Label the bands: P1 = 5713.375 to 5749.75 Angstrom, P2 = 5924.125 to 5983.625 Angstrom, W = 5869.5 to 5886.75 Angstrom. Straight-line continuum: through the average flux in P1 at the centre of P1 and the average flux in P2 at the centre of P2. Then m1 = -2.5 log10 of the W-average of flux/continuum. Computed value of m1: 0.07 mag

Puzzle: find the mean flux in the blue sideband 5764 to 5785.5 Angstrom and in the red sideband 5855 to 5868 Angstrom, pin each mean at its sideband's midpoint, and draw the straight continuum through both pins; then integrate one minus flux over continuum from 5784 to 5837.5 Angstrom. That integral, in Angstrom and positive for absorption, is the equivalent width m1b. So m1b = 0.5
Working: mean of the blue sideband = 2.38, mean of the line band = 2.32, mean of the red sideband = 2.3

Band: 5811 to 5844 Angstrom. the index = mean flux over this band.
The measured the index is 2.38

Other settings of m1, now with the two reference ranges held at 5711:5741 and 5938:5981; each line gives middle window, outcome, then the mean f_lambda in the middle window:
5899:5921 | 0.08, 2.12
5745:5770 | 0.02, 2.3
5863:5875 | -0.04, 2.37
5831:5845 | -0.03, 2.39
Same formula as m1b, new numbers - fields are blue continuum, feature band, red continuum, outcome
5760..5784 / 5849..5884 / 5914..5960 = 0.66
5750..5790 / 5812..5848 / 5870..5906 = -3.79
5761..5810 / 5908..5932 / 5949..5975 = 0.44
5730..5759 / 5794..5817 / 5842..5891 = -0.36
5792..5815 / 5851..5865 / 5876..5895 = -1.37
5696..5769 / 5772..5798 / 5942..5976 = -0.38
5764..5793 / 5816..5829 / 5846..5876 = -0.49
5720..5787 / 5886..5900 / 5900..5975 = 2.96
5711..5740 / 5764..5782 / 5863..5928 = -0.71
